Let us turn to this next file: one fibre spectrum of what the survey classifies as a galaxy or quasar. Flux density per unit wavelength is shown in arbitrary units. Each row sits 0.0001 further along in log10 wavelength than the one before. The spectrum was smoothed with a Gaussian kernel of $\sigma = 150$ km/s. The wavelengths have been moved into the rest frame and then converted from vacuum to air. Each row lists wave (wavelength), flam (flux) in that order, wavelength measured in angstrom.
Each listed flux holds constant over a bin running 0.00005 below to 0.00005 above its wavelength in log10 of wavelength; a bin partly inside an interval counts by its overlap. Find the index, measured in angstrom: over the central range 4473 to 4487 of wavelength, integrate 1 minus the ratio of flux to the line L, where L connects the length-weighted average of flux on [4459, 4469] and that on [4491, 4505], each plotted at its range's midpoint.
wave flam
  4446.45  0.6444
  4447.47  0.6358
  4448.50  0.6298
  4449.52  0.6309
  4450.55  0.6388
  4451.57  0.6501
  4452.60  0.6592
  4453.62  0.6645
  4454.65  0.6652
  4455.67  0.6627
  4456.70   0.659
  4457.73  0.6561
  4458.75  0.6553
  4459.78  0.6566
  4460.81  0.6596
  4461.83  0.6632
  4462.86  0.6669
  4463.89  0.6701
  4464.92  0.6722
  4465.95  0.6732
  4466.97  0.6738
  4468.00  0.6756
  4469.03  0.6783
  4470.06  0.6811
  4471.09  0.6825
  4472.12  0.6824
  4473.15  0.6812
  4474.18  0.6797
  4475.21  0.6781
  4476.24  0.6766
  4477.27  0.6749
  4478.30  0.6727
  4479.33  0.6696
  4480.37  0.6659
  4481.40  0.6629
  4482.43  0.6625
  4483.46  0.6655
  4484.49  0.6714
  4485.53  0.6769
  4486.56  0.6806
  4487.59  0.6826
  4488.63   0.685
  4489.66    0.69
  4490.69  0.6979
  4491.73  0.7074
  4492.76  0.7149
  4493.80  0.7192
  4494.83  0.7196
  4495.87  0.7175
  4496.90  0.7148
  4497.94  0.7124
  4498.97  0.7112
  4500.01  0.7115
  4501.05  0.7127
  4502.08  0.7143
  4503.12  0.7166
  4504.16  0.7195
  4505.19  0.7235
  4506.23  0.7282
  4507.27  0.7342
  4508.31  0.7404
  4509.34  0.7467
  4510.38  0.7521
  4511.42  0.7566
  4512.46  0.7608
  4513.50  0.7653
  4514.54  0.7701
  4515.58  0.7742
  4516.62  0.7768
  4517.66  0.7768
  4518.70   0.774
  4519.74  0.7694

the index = 0.4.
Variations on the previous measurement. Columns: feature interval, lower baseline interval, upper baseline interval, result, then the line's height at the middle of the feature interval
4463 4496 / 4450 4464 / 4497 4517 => 0.57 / 0.694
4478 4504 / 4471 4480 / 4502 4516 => 0.48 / 0.708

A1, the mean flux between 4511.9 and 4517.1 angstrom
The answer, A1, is 0.769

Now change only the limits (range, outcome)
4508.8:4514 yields 0.757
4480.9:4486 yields 0.668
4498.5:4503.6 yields 0.713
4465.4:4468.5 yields 0.675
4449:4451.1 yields 0.636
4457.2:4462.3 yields 0.659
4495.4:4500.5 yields 0.714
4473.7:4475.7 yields 0.679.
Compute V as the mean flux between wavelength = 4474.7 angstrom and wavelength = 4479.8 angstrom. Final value 0.675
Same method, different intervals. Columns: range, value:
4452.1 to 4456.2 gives 0.663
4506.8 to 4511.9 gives 0.747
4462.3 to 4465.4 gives 0.668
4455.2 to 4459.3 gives 0.658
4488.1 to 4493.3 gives 0.698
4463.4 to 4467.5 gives 0.673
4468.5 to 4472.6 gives 0.681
